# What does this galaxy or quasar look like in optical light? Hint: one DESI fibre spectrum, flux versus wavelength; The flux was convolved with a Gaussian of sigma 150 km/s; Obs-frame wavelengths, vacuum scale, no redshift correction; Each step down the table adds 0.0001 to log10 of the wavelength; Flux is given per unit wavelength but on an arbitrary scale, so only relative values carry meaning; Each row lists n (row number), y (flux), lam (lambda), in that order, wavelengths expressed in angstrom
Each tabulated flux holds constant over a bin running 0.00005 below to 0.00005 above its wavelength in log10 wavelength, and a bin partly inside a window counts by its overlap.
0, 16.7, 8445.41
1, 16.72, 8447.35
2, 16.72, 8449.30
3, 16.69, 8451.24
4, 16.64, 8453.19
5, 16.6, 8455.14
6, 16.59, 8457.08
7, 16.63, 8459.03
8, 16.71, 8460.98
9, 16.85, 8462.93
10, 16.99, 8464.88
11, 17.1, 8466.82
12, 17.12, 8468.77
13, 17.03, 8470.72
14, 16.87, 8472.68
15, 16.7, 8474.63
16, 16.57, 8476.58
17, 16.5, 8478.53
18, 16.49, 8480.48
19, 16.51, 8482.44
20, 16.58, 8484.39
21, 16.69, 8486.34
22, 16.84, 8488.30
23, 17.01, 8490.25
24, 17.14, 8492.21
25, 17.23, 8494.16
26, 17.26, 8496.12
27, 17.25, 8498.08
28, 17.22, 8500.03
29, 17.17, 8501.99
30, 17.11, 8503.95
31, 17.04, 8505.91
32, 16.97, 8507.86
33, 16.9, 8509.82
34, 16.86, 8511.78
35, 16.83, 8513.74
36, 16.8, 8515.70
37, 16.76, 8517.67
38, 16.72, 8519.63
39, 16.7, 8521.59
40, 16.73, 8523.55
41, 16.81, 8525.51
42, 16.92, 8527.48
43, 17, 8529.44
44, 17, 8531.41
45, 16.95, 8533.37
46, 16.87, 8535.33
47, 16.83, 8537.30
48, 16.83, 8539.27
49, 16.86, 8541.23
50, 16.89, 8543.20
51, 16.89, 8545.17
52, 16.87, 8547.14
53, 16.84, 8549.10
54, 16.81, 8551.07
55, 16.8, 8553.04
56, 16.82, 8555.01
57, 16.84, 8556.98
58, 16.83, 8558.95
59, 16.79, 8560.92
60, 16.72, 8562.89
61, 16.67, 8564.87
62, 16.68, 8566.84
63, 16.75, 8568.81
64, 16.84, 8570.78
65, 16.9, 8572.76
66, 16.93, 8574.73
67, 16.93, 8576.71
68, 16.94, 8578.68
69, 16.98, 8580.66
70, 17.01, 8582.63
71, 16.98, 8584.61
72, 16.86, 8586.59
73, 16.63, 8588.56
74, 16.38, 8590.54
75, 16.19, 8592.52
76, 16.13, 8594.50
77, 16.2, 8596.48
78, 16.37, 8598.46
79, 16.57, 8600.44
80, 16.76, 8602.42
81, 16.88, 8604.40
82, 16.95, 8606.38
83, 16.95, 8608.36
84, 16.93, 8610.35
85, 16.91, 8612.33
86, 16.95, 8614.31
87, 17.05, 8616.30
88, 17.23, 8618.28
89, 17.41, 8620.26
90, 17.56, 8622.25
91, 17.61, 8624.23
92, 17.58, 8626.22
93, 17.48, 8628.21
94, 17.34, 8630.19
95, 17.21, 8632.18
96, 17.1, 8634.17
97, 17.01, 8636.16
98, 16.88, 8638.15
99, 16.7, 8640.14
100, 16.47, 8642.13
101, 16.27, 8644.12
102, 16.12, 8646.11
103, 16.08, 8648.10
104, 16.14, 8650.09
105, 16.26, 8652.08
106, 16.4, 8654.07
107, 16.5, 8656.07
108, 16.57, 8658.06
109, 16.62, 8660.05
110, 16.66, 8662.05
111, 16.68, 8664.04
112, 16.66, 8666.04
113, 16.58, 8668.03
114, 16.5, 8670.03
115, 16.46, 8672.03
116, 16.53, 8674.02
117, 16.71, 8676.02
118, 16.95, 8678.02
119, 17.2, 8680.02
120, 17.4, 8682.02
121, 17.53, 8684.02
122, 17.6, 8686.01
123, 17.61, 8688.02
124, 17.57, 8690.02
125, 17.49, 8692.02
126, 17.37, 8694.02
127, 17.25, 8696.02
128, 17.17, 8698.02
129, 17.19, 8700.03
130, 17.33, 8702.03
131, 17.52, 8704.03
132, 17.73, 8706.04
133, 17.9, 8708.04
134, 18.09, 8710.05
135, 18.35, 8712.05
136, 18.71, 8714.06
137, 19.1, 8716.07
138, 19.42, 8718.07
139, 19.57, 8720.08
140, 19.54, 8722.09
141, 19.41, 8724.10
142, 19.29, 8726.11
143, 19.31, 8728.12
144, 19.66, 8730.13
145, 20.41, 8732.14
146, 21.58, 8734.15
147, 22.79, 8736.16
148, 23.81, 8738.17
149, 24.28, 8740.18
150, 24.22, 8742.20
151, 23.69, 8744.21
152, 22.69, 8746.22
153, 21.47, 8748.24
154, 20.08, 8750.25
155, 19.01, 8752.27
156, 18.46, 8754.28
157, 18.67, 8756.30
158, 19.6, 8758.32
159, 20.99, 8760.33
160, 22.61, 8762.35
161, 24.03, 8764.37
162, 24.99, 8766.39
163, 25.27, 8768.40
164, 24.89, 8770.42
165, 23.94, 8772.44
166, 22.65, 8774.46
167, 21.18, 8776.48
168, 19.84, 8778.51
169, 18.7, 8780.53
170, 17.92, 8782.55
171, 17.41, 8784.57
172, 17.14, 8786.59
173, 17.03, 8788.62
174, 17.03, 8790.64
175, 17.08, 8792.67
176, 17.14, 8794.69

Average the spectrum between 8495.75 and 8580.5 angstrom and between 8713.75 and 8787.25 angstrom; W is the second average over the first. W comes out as 1.2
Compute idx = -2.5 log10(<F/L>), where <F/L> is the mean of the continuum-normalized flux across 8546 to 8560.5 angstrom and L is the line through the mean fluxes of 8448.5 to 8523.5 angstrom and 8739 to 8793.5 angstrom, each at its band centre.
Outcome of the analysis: 0.06 mag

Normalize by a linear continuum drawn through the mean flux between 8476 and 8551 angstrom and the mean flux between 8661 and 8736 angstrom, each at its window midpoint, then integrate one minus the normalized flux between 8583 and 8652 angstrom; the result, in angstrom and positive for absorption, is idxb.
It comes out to 2.7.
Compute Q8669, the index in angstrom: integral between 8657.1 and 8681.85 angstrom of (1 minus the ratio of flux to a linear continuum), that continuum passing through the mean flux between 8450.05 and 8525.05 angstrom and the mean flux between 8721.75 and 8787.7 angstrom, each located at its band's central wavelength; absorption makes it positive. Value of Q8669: 3.9 angstrom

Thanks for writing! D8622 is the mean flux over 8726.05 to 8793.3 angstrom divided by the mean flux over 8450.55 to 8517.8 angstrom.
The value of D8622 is 1.2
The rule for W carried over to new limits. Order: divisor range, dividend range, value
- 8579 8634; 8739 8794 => 1.23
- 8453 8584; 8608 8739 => 1.05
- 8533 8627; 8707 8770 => 1.24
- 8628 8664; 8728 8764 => 1.29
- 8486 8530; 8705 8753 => 1.20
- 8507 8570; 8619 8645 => 1.02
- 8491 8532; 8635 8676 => 0.97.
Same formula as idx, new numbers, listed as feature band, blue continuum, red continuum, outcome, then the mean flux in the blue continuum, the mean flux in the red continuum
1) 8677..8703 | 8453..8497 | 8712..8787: 0.16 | 16.8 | 21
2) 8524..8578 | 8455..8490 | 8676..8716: 0.01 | 16.8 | 17.6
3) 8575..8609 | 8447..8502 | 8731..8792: 0.12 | 16.8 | 21.2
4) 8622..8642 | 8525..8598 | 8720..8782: 0.08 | 16.8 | 21.5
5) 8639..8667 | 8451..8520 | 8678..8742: 0.12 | 16.9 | 18.9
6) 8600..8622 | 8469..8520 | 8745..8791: 0.09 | 16.9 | 20.7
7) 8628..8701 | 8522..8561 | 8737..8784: 0.17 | 16.9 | 21.8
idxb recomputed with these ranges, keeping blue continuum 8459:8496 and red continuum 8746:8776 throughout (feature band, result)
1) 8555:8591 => 3.35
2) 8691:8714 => 3.58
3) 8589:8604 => 2.03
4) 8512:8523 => 0.49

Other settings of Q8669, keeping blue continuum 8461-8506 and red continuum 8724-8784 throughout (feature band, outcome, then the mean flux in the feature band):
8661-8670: 1.5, 16.6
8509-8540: 1.4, 16.8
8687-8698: 1.6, 17.4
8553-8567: 1.1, 16.8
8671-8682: 1.8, 16.8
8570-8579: 0.8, 16.9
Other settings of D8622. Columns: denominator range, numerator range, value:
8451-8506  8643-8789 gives 1.13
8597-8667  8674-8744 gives 1.13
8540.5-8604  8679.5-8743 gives 1.14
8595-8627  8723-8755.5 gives 1.25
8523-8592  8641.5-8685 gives 0.99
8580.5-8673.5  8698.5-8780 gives 1.24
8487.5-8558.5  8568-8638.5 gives 1.00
